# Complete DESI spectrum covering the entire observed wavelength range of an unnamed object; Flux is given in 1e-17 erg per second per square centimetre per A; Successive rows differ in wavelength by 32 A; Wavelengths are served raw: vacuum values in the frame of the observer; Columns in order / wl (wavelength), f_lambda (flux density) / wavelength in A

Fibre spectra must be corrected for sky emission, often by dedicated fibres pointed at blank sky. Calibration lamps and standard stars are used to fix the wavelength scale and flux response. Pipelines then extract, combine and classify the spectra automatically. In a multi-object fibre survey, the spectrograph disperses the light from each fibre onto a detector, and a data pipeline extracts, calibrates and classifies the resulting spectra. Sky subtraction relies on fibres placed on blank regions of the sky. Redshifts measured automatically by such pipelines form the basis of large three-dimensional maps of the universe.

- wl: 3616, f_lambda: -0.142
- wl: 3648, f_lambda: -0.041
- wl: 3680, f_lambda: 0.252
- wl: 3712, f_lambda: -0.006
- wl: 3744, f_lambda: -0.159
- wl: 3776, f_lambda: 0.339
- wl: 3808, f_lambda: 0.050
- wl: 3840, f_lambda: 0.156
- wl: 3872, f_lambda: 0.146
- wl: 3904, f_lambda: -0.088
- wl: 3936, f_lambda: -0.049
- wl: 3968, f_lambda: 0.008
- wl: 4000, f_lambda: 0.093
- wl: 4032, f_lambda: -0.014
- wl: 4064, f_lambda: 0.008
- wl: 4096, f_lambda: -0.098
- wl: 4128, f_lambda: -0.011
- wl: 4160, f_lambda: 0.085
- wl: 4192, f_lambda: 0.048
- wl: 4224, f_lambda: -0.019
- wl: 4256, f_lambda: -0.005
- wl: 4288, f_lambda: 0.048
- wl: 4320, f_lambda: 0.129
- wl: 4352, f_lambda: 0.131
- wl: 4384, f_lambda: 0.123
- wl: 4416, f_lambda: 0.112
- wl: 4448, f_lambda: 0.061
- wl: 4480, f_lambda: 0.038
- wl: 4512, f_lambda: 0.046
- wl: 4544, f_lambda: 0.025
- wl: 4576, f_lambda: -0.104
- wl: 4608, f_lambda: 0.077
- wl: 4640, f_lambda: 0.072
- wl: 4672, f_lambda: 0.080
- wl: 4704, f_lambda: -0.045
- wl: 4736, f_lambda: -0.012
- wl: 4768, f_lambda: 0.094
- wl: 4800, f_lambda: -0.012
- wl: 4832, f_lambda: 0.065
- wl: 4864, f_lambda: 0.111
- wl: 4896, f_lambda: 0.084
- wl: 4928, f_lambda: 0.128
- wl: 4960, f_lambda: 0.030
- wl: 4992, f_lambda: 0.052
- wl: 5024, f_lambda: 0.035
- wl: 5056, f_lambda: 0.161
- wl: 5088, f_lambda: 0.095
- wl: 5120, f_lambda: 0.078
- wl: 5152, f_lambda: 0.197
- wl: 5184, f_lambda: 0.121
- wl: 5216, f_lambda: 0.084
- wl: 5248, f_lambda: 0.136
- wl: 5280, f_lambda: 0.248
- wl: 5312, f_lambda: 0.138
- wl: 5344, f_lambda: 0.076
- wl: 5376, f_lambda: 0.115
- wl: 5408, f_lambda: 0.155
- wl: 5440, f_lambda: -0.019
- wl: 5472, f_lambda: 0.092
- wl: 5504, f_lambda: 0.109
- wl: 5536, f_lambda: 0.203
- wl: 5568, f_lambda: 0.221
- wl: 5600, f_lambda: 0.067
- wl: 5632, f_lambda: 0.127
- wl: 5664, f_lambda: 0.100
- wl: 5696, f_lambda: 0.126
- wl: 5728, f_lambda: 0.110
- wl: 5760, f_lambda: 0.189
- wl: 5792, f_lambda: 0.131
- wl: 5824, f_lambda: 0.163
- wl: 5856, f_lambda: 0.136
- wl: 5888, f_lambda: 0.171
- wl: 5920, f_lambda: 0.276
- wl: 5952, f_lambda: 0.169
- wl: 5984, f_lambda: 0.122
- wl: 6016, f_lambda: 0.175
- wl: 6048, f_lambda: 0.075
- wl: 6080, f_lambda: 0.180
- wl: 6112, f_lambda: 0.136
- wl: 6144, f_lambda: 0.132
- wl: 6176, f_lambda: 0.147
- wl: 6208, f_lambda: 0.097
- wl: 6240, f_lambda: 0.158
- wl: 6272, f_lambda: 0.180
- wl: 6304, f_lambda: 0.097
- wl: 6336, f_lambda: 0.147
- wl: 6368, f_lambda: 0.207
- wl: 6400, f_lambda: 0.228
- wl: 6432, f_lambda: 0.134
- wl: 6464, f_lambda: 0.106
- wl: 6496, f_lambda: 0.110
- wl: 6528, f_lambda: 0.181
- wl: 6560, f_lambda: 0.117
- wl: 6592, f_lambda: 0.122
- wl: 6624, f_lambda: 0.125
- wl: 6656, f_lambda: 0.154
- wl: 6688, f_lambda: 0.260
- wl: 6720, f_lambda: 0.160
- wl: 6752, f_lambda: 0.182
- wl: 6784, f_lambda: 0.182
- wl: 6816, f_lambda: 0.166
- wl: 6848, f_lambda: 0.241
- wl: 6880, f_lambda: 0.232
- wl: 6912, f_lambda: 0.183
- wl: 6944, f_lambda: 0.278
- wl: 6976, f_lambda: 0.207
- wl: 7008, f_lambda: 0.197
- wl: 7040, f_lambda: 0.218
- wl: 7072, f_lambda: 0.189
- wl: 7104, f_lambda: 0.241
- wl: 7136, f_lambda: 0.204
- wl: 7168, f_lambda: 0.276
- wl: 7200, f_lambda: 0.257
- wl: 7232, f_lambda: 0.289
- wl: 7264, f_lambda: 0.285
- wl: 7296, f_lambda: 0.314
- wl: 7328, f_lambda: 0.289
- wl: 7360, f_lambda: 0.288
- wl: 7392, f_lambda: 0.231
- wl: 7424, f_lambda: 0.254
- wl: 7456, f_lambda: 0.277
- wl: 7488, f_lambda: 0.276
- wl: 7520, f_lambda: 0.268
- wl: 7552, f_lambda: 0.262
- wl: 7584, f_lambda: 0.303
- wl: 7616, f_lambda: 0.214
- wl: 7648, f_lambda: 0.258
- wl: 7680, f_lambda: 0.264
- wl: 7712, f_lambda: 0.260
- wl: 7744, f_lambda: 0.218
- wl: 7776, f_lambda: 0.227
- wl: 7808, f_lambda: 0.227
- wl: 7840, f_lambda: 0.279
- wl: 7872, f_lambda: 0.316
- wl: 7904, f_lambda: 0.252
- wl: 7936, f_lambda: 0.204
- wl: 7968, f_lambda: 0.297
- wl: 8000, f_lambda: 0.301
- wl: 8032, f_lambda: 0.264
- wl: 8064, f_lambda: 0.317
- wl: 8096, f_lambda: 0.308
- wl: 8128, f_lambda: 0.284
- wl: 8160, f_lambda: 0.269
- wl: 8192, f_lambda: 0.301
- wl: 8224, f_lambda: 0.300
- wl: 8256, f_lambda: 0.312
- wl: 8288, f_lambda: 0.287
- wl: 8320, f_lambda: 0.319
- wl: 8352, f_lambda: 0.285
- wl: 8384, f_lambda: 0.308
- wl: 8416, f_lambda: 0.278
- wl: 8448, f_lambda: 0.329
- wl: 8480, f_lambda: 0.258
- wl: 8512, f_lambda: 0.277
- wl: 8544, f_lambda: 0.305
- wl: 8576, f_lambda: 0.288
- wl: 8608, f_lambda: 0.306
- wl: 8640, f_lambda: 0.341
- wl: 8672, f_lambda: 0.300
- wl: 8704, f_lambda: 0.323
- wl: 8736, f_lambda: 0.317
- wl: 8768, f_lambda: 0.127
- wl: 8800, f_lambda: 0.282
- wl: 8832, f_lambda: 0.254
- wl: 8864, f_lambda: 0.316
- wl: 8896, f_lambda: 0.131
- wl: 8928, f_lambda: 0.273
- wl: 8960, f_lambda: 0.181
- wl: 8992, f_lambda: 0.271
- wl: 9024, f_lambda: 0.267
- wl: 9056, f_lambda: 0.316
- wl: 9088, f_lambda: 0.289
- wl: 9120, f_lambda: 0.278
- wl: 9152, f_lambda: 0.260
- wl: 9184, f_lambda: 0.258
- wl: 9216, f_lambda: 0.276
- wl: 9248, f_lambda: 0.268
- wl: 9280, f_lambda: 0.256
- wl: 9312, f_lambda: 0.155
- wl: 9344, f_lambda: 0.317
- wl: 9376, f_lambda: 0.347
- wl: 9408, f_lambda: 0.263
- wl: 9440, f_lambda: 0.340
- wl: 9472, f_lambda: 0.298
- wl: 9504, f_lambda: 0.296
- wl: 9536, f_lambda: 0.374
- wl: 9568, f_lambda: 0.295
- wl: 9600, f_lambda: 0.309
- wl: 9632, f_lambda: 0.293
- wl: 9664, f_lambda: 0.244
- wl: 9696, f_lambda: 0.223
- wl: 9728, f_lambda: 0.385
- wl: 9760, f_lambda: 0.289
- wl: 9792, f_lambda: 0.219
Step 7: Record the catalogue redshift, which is 0.80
